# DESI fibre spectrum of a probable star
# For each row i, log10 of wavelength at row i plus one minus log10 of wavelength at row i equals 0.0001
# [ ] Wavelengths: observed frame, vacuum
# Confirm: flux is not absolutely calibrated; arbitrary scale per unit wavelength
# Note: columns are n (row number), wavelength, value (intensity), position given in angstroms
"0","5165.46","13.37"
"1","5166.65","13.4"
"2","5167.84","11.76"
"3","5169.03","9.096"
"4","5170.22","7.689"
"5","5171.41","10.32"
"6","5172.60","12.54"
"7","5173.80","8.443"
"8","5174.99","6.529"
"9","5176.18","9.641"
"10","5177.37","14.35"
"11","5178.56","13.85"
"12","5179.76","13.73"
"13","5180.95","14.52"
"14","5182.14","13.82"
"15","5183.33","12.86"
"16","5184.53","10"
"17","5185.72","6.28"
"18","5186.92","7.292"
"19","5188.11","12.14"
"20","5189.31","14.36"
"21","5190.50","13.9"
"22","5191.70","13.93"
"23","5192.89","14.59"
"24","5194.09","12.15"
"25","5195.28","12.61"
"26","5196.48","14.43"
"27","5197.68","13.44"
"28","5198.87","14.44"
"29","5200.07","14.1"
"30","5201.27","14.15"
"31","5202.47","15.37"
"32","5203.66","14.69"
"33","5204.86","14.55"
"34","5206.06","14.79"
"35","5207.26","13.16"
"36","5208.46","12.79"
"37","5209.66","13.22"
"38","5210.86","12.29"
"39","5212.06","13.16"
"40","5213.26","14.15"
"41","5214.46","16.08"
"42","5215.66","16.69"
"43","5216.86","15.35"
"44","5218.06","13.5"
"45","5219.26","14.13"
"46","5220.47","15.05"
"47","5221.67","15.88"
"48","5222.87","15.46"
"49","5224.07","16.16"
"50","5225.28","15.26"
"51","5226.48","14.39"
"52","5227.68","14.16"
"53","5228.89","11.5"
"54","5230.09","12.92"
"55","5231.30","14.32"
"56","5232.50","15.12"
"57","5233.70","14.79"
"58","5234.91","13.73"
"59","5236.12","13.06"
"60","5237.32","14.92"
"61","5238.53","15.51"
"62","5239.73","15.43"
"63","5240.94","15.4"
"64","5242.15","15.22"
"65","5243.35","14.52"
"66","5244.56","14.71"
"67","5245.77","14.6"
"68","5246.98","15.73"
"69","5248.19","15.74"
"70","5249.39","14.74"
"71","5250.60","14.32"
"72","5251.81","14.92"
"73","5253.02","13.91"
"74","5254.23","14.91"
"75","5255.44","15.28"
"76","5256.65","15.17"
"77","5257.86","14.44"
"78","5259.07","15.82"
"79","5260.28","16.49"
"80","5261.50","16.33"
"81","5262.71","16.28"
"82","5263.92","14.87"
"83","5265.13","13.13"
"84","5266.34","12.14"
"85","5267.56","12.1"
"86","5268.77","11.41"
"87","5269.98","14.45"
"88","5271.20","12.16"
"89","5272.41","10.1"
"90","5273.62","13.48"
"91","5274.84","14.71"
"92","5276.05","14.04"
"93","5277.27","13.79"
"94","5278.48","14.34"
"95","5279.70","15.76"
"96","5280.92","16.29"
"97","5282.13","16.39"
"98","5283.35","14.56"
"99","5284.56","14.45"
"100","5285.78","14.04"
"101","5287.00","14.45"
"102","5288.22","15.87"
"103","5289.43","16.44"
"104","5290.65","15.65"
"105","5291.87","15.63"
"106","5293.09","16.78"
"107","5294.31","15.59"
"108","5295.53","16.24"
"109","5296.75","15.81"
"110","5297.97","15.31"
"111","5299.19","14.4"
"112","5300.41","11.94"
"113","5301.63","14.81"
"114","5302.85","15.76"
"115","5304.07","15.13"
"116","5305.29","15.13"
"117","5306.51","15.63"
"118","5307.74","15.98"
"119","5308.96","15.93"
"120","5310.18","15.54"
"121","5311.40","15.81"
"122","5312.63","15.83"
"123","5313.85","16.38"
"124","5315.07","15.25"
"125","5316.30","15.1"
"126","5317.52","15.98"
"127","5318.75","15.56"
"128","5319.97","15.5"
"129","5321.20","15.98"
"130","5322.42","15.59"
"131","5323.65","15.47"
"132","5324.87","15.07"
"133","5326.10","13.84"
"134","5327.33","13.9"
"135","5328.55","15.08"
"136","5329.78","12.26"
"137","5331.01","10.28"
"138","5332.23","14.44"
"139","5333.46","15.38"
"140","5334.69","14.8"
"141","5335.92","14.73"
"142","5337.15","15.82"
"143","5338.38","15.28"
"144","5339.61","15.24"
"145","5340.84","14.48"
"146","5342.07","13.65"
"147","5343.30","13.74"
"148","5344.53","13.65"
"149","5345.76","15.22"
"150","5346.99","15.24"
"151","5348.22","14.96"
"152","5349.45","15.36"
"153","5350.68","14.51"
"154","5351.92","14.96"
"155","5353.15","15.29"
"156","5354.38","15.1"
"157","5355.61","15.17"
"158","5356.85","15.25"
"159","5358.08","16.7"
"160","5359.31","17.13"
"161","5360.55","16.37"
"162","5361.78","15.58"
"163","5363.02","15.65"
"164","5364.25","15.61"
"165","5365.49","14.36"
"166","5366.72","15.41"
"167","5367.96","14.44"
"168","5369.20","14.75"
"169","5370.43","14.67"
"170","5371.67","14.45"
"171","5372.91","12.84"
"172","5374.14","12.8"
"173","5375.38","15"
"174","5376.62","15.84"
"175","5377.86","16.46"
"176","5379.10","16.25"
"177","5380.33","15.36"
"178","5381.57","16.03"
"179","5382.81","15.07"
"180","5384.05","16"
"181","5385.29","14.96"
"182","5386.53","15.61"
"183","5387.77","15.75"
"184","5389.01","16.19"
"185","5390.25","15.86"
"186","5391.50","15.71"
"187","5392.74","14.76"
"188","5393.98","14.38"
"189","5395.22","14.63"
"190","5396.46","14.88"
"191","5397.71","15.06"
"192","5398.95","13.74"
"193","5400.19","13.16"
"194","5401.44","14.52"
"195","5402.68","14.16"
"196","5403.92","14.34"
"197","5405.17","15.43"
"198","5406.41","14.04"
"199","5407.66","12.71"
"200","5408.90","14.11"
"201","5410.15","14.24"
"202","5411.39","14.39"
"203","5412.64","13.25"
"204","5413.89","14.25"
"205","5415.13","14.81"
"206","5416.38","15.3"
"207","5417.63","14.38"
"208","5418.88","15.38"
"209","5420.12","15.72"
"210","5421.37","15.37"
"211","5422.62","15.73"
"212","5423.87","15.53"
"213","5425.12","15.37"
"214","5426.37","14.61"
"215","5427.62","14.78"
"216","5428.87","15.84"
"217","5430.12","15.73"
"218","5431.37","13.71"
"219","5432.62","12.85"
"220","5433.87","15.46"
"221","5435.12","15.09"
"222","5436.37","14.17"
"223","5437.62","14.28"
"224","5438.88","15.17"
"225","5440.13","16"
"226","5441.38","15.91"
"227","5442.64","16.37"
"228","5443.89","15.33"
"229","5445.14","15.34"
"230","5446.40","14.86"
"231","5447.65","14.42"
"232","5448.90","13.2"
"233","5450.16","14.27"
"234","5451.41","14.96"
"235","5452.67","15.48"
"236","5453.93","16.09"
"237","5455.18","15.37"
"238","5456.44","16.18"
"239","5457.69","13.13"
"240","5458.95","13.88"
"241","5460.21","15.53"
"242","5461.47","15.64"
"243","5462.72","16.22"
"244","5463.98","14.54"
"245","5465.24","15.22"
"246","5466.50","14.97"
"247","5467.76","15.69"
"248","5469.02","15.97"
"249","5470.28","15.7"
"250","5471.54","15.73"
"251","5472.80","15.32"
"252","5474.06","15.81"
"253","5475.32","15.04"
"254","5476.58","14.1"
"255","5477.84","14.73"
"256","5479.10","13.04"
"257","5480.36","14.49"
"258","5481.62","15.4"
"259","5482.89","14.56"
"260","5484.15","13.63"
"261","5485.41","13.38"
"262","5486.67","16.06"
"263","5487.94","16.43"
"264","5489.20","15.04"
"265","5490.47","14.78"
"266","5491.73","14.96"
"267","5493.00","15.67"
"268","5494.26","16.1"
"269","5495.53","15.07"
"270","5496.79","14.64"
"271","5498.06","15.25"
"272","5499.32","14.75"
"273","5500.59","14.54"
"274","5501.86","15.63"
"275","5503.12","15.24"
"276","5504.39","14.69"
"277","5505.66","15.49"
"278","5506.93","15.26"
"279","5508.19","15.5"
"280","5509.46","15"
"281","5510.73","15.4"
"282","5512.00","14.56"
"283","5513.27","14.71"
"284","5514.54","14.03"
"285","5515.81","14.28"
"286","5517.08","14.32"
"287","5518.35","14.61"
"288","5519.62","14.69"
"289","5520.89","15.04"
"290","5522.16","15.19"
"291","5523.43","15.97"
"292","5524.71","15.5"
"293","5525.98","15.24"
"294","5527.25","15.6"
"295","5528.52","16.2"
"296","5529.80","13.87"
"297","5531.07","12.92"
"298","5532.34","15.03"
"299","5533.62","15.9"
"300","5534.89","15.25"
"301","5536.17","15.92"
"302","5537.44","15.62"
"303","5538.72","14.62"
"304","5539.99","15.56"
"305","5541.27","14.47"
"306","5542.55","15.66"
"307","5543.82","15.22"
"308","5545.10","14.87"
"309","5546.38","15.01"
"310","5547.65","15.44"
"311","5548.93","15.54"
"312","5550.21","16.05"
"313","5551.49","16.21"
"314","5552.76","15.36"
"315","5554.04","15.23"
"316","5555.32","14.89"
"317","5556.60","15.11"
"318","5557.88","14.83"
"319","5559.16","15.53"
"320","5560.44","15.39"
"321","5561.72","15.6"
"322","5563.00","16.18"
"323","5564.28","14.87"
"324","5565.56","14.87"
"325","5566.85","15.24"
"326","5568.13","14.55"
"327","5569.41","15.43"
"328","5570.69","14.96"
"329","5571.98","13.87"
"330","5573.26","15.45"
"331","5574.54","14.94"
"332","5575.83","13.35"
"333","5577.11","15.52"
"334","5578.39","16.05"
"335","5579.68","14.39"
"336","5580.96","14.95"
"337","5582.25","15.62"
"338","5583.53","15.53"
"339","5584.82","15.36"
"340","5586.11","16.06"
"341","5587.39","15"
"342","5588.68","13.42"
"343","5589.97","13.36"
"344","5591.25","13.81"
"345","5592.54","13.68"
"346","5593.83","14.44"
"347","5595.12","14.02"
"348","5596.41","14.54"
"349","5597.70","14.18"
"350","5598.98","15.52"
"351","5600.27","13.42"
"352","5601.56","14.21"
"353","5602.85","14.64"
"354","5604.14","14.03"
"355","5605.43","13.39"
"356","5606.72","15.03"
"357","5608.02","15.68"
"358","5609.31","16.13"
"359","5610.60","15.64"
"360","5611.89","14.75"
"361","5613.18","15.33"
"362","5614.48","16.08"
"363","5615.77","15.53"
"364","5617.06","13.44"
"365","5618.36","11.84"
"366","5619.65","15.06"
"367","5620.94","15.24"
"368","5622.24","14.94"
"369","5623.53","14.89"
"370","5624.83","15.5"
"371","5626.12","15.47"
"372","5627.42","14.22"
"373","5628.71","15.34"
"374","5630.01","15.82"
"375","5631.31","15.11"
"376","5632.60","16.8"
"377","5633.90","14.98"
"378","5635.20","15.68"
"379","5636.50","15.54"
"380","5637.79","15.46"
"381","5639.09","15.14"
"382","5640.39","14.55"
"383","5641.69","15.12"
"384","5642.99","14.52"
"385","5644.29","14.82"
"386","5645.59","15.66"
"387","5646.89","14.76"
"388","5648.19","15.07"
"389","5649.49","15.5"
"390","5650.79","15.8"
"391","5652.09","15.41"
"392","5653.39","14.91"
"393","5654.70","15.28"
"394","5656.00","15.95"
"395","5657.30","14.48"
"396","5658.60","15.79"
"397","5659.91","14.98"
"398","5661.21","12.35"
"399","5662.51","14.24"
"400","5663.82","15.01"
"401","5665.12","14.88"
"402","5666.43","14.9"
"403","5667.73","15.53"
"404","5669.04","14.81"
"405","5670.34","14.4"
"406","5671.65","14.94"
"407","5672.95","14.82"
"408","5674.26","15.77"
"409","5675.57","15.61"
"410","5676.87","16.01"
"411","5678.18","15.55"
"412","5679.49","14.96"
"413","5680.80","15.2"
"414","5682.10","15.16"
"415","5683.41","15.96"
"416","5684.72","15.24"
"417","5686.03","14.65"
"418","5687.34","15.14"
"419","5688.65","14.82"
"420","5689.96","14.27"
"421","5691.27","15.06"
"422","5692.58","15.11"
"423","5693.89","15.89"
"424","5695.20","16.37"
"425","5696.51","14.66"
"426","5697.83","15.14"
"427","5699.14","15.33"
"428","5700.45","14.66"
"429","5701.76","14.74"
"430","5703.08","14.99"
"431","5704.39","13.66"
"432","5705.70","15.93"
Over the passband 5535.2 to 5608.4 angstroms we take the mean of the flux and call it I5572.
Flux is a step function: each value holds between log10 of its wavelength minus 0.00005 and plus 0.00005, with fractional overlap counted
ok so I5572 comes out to 14.9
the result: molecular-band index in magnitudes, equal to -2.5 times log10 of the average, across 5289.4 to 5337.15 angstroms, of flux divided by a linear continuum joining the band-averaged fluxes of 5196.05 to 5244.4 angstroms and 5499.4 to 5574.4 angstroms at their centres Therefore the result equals -0.04 mag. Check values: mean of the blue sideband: 14.4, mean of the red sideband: 15.1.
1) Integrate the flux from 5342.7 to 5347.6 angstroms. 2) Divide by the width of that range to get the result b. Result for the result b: 14.5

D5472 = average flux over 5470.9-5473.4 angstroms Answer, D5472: 15.5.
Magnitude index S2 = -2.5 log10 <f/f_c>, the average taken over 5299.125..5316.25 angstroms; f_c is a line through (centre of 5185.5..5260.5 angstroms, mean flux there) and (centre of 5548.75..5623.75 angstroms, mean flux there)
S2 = -0.06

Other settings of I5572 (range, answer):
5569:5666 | 14.9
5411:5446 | 15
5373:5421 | 14.8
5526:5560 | 15.2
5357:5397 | 15.3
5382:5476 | 15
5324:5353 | 14.5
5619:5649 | 15.2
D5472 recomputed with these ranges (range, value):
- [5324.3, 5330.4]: 14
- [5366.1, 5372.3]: 14.7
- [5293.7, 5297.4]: 15.9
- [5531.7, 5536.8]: 15.5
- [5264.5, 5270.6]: 12.6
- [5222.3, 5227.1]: 15.3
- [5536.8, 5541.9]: 15.1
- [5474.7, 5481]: 14.3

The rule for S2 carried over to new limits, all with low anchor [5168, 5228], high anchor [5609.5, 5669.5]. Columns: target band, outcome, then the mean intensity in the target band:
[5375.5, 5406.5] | -0.09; 15.1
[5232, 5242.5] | -0.12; 14.8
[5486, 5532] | -0.04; 15.1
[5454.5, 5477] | -0.07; 15.2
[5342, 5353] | -0.07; 14.7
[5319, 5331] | -0.07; 14.5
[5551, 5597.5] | -0.01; 14.9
